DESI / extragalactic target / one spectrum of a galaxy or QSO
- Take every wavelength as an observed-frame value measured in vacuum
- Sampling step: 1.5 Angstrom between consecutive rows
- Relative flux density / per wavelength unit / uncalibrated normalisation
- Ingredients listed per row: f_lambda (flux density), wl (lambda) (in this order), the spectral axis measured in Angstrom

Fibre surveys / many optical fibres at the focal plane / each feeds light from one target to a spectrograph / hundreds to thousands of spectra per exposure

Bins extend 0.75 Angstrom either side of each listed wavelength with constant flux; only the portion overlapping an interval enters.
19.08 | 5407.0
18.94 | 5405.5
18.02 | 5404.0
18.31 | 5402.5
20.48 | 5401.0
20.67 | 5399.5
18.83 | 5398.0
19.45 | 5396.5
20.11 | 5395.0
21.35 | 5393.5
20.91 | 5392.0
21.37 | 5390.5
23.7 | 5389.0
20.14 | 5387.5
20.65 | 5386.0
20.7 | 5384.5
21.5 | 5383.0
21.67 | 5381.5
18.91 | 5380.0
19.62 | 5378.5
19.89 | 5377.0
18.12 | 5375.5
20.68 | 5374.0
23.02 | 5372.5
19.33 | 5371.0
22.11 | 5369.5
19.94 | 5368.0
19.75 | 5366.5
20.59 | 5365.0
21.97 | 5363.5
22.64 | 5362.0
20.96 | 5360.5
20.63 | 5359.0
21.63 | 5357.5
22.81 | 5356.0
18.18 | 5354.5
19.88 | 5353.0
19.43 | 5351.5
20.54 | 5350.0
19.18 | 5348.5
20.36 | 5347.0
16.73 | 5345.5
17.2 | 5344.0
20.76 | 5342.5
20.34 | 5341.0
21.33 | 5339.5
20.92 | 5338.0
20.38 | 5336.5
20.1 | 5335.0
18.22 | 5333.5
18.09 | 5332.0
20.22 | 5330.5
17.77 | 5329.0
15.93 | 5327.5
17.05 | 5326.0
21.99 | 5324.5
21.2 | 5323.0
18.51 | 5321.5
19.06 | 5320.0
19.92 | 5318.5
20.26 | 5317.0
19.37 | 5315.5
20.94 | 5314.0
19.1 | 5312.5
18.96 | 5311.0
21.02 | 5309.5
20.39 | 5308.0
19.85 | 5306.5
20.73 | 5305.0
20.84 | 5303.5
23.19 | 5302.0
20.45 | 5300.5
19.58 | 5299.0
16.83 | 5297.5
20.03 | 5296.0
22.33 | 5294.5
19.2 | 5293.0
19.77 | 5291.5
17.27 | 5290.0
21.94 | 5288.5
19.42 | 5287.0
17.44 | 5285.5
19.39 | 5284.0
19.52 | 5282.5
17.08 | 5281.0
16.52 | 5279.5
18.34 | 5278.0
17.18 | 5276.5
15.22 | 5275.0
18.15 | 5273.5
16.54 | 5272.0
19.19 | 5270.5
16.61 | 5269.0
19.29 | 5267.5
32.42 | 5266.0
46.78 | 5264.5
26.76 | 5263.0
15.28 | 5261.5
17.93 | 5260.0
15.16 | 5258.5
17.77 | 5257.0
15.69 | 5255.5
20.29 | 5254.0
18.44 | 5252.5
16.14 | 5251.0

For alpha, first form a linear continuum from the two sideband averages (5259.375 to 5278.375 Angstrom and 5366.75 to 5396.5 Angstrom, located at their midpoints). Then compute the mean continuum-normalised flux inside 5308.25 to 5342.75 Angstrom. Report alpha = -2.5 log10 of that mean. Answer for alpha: 0.08 mag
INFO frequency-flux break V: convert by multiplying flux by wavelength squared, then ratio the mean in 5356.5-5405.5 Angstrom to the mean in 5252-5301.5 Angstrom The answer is 1.08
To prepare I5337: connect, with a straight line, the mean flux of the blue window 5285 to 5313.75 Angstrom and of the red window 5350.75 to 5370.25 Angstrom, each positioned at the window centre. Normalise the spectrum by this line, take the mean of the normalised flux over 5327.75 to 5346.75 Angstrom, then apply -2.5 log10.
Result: 0.07 mag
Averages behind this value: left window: 20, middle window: 19.3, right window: 20.8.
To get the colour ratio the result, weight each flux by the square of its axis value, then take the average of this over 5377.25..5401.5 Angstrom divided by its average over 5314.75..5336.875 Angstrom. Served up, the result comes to 1.10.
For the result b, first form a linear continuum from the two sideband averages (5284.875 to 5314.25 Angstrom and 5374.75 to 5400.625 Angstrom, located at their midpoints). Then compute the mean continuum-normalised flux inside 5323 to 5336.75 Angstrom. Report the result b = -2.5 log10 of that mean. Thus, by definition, 0.07 mag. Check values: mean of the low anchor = 20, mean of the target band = 18.9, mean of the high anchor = 20.4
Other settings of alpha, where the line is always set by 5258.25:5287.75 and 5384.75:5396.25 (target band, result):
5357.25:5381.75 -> 0.016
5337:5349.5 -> 0.061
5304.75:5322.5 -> 0.039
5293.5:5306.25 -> 0.002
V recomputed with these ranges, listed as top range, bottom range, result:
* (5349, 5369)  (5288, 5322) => 1.06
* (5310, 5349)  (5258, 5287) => 0.98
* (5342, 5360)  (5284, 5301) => 1.04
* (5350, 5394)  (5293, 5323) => 1.06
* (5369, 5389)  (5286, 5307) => 1.06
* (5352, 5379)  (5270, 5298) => 1.15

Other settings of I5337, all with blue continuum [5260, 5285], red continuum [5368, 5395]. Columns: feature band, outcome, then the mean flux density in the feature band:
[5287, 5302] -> 0.05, 19.9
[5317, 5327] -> 0.06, 19.6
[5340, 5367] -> 0.03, 20.2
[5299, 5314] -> 0.02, 20.5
